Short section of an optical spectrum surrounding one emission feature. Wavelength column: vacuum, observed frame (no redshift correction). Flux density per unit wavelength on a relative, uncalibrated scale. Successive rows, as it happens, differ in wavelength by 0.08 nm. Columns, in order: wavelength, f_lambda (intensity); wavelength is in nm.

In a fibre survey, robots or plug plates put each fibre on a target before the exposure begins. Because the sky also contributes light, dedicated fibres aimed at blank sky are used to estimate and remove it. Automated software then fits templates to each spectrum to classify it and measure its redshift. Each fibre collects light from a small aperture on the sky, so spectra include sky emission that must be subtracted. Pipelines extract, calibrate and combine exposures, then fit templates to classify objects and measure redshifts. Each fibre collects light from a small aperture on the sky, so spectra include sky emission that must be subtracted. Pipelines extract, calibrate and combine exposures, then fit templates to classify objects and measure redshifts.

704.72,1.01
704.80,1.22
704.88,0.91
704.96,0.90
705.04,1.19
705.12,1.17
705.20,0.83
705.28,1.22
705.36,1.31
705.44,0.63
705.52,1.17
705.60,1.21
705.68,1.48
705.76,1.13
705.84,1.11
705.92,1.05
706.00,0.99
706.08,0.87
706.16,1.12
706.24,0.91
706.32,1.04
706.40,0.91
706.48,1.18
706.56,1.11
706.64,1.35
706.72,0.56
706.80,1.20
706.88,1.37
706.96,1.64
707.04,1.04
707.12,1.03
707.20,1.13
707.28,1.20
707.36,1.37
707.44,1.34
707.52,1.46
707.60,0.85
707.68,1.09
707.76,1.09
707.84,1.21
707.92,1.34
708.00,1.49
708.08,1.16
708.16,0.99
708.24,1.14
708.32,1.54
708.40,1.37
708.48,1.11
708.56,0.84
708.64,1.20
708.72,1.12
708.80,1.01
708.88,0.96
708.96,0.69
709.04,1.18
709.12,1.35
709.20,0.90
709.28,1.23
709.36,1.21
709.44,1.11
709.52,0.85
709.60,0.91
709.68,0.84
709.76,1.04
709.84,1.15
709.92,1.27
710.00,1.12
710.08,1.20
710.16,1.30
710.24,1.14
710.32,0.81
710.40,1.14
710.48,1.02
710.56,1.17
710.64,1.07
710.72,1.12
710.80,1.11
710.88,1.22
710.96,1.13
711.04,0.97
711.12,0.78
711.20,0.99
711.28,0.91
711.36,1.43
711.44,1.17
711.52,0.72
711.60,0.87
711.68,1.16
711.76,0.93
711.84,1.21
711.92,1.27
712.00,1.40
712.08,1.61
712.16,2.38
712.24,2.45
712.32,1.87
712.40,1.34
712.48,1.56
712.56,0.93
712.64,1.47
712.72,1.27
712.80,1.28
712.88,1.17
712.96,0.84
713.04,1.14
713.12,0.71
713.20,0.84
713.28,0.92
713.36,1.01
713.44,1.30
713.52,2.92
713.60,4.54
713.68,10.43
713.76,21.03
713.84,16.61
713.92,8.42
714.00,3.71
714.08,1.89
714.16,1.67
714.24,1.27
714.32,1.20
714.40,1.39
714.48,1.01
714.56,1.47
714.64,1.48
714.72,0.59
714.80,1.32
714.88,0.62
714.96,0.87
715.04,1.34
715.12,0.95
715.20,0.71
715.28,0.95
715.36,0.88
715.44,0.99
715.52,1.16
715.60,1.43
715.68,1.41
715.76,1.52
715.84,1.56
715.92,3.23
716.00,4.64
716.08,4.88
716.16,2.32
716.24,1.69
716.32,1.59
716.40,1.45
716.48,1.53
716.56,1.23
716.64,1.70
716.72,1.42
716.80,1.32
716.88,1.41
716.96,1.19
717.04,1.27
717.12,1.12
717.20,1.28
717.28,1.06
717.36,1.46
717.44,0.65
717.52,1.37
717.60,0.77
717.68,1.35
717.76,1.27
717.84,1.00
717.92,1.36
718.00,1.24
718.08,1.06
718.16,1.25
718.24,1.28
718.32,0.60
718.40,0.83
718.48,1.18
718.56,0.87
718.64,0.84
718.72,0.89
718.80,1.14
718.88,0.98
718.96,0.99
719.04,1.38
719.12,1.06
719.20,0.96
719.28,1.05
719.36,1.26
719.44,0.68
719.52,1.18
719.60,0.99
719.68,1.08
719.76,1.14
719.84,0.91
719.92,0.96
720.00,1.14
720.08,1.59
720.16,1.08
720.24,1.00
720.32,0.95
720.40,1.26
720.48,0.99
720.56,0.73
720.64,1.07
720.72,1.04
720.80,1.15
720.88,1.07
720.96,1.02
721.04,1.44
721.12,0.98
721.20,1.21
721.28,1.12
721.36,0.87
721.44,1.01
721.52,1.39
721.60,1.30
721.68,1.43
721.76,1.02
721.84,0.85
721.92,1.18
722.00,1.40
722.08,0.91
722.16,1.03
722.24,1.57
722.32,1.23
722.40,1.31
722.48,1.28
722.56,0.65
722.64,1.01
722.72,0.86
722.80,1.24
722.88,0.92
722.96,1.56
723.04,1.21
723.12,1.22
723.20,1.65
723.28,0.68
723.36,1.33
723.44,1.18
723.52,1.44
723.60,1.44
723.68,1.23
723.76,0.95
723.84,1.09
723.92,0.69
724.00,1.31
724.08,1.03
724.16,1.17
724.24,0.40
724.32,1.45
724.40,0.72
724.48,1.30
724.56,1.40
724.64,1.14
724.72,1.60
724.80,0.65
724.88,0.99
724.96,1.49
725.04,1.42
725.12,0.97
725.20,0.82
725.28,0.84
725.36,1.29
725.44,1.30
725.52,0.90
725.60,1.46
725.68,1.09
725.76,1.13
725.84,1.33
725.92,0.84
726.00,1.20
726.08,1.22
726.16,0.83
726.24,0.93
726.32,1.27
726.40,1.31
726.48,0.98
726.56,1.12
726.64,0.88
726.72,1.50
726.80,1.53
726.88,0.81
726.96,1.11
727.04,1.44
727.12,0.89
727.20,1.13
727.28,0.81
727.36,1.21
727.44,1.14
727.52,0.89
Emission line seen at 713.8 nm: H-alpha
